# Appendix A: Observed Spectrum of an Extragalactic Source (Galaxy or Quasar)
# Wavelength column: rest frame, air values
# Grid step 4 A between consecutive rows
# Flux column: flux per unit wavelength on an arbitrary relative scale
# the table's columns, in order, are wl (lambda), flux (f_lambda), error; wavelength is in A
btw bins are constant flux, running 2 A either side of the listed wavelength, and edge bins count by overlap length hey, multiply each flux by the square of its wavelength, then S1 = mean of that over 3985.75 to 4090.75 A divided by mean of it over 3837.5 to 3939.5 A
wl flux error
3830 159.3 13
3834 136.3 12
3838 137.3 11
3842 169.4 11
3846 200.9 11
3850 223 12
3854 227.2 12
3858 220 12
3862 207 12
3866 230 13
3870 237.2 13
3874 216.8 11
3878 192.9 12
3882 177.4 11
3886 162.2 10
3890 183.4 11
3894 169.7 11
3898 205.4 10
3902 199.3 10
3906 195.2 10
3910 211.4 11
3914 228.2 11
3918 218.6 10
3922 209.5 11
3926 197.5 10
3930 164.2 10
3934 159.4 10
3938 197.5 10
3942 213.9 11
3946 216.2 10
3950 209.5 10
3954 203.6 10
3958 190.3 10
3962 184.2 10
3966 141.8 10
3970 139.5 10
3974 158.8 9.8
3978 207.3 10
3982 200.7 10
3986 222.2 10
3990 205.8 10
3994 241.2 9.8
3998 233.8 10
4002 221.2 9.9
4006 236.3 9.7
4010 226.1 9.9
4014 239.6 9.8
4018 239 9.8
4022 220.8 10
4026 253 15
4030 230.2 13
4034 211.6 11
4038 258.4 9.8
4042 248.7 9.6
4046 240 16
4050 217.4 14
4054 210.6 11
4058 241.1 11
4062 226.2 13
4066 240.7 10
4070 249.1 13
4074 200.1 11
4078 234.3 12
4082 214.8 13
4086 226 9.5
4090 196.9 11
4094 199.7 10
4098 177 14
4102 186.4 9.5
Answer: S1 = 1.25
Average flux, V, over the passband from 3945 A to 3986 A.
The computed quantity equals 186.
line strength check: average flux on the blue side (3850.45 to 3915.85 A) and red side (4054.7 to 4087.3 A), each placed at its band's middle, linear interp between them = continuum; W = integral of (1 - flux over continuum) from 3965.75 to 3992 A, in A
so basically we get 3.8 A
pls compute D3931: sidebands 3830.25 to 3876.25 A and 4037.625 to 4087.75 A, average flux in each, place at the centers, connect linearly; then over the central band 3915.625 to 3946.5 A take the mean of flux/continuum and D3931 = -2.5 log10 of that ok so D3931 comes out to 0.075 mag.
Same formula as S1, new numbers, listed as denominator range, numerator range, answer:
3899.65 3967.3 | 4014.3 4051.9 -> 1.26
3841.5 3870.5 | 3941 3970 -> 0.93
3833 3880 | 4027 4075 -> 1.27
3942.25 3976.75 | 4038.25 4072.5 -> 1.35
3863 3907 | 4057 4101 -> 1.21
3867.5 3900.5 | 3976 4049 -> 1.27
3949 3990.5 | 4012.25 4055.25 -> 1.30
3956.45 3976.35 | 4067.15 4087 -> 1.46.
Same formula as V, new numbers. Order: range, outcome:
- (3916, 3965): 196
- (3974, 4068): 228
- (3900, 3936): 198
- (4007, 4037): 233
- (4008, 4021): 234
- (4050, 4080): 228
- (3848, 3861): 222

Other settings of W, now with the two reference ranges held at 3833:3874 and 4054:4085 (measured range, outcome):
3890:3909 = 1.33 A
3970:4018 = 0.81 A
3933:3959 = 1.51 A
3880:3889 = 1.48 A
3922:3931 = 0.91 A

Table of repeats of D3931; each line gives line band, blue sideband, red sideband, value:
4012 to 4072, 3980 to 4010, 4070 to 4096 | -0.078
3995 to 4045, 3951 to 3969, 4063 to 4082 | -0.145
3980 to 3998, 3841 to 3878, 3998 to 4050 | 0.054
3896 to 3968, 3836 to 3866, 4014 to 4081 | 0.086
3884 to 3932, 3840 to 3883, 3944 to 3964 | 0.054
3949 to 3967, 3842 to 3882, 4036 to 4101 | 0.165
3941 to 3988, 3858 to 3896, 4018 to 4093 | 0.125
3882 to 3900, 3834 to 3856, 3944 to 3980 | 0.032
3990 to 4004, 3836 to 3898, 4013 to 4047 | 0.006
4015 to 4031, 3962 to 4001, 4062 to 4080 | -0.122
